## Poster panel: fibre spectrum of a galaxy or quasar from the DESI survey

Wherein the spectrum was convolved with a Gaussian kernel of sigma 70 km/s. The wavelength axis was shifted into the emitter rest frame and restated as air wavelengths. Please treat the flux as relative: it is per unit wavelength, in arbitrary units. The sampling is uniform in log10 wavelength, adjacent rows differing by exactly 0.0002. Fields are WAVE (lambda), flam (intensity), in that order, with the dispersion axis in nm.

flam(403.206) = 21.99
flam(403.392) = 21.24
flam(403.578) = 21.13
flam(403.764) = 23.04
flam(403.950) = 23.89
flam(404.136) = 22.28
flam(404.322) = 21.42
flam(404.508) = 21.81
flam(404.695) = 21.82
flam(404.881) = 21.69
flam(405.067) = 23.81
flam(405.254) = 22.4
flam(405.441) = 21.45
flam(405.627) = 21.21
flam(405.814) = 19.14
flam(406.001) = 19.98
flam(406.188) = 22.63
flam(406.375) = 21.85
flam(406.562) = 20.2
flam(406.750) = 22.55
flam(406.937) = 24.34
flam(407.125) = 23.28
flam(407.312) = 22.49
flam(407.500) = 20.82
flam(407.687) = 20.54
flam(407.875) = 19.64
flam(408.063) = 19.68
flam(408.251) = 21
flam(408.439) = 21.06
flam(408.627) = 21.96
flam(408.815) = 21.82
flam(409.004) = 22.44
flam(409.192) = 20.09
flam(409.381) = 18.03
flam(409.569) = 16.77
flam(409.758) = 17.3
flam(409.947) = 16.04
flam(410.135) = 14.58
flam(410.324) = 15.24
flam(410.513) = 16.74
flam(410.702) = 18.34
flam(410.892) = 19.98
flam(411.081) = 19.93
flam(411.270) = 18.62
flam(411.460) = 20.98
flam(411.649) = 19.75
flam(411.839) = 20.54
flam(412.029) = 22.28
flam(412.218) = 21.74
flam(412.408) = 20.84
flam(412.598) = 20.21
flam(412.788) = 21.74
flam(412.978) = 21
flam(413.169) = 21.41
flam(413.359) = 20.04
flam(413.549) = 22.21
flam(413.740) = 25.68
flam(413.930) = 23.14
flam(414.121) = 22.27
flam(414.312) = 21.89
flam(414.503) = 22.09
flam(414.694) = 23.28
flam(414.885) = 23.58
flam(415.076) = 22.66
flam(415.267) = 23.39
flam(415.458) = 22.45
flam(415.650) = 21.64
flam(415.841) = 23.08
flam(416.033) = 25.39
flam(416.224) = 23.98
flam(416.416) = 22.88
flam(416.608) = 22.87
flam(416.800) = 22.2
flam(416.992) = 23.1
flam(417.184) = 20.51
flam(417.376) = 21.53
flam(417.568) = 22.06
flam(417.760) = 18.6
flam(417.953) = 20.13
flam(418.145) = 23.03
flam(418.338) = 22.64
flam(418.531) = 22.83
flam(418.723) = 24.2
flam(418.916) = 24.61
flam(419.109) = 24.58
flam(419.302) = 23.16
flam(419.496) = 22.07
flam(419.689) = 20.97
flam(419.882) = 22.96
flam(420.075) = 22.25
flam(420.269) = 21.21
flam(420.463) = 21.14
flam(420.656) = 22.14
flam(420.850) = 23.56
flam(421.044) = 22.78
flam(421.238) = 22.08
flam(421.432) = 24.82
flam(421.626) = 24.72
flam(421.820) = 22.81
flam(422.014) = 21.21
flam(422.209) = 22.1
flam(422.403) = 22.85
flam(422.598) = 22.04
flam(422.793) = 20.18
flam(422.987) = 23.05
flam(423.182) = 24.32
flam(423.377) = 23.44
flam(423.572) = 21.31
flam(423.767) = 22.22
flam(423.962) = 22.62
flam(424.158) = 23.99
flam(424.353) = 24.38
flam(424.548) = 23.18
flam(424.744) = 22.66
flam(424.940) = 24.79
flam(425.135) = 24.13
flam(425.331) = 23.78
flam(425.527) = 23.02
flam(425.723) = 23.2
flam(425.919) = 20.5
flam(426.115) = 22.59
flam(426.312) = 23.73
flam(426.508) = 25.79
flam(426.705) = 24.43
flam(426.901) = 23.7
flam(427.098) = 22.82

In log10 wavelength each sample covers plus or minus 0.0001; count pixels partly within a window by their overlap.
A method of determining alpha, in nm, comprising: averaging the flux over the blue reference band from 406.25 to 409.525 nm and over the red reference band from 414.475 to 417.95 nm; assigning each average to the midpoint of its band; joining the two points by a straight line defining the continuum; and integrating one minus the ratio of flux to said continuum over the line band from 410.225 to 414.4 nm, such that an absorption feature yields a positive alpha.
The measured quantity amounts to 0.24 nm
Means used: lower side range 21.2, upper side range 22.5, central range 20.7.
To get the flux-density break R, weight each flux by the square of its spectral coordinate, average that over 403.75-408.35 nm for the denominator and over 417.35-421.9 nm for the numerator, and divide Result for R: 1.1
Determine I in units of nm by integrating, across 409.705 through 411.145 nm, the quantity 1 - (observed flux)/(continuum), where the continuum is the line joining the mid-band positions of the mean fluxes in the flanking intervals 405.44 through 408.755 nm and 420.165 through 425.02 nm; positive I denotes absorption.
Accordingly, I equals 0.295 nm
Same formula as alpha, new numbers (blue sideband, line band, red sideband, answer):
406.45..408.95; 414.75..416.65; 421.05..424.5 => -0.08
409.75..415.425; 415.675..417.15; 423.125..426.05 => -0.12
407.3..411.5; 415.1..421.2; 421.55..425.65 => -0.28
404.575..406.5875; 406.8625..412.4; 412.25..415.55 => 0.51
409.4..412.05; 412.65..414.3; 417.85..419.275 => -0.18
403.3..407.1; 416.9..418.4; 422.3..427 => 0.09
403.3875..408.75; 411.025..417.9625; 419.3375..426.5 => 0.10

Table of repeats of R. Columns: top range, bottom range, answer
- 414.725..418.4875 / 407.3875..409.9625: 1.17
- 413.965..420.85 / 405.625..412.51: 1.17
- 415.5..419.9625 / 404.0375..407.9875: 1.10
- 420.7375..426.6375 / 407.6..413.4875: 1.25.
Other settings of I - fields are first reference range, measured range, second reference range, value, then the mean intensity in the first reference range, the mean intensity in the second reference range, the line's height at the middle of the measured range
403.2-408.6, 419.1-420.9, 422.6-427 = 0.04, 21.7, 23.2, 22.8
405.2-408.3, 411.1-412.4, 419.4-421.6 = 0.07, 21.4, 22.4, 21.8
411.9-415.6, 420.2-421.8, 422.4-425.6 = 0.00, 22.2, 23.1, 22.8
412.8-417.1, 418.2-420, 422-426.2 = -0.03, 22.7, 22.8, 22.8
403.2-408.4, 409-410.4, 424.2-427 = 0.30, 21.7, 23.6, 22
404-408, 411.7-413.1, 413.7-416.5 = 0.09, 21.7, 23.1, 22.7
